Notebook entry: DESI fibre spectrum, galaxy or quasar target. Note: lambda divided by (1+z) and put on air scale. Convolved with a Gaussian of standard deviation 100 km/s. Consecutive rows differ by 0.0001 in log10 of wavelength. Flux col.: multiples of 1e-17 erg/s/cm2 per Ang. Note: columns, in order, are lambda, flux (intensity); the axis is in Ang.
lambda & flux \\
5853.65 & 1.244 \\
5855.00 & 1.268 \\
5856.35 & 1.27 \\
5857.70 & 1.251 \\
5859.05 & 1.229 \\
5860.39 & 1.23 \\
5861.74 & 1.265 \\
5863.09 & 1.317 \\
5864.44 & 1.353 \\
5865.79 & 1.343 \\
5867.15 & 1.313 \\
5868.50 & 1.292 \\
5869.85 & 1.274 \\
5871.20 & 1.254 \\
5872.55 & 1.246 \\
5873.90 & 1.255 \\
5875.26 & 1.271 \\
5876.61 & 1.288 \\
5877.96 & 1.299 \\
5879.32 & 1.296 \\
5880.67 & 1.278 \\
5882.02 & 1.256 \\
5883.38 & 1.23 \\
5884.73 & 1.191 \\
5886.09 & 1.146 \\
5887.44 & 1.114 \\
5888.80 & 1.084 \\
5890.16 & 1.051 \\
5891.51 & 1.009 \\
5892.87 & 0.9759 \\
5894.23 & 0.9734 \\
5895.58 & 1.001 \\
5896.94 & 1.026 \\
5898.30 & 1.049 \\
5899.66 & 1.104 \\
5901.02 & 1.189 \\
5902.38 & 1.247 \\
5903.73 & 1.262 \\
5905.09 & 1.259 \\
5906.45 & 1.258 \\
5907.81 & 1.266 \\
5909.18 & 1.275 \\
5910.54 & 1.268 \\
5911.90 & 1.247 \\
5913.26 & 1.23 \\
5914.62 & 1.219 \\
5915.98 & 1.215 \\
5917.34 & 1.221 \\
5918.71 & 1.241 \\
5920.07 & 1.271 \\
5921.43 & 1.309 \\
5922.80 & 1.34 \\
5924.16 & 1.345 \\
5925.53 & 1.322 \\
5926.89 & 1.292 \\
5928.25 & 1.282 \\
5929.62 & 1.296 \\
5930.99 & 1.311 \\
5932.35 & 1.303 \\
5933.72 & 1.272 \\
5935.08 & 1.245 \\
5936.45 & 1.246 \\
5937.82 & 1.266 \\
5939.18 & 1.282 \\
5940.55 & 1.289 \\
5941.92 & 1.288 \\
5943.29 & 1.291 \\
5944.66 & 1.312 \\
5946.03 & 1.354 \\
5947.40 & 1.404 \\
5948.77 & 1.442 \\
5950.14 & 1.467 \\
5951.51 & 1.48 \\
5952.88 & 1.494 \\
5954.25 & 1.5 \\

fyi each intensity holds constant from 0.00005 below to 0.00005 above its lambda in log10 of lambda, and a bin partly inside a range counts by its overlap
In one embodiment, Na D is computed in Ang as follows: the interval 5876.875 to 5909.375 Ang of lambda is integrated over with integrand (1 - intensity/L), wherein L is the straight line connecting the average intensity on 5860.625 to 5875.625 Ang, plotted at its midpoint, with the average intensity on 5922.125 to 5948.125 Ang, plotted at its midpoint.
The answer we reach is 3.3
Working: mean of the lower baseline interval 1.29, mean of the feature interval 1.16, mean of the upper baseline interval 1.3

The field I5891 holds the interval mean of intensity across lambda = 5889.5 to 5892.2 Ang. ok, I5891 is 1.03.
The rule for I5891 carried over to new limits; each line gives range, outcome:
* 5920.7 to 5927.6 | 1.32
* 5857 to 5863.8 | 1.26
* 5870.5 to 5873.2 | 1.25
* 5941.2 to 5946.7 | 1.31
